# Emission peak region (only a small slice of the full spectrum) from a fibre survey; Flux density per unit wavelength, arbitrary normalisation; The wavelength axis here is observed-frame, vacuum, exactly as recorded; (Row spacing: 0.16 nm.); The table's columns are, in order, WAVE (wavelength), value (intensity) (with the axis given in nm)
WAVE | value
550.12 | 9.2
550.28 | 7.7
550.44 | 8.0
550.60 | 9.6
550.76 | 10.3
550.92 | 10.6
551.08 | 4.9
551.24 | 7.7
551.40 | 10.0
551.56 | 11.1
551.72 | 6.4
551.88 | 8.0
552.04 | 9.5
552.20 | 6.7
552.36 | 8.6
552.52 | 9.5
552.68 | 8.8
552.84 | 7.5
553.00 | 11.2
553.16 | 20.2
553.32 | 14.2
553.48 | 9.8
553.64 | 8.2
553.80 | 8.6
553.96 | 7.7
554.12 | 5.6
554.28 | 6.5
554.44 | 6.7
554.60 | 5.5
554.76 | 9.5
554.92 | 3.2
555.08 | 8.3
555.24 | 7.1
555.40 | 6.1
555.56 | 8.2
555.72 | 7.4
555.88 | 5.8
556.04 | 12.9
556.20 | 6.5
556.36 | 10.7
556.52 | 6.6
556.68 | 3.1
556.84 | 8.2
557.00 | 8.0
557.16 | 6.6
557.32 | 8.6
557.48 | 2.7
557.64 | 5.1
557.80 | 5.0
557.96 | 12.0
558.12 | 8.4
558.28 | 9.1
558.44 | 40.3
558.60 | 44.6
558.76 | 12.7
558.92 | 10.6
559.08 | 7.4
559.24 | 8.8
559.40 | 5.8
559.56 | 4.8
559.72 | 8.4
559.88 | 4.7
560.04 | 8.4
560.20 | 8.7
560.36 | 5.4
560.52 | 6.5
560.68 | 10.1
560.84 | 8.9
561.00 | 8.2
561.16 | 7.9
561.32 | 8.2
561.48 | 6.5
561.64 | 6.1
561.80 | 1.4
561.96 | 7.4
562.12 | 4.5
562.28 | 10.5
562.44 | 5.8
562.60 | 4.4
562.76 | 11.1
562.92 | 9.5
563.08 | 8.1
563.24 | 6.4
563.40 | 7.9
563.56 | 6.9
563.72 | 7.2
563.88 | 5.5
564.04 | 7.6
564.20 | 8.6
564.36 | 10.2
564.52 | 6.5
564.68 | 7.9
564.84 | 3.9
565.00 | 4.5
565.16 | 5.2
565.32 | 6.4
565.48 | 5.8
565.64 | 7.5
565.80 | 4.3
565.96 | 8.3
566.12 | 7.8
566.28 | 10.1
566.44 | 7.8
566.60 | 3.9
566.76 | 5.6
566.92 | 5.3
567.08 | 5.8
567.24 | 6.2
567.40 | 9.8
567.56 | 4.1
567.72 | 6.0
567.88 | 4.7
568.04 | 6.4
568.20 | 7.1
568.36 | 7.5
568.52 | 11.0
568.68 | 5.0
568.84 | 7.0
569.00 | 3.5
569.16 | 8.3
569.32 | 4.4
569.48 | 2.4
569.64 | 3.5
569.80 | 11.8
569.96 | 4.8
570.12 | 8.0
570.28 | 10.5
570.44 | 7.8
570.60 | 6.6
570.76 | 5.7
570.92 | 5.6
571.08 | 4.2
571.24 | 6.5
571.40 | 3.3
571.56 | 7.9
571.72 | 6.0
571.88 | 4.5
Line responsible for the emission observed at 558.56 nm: [O III] 5007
